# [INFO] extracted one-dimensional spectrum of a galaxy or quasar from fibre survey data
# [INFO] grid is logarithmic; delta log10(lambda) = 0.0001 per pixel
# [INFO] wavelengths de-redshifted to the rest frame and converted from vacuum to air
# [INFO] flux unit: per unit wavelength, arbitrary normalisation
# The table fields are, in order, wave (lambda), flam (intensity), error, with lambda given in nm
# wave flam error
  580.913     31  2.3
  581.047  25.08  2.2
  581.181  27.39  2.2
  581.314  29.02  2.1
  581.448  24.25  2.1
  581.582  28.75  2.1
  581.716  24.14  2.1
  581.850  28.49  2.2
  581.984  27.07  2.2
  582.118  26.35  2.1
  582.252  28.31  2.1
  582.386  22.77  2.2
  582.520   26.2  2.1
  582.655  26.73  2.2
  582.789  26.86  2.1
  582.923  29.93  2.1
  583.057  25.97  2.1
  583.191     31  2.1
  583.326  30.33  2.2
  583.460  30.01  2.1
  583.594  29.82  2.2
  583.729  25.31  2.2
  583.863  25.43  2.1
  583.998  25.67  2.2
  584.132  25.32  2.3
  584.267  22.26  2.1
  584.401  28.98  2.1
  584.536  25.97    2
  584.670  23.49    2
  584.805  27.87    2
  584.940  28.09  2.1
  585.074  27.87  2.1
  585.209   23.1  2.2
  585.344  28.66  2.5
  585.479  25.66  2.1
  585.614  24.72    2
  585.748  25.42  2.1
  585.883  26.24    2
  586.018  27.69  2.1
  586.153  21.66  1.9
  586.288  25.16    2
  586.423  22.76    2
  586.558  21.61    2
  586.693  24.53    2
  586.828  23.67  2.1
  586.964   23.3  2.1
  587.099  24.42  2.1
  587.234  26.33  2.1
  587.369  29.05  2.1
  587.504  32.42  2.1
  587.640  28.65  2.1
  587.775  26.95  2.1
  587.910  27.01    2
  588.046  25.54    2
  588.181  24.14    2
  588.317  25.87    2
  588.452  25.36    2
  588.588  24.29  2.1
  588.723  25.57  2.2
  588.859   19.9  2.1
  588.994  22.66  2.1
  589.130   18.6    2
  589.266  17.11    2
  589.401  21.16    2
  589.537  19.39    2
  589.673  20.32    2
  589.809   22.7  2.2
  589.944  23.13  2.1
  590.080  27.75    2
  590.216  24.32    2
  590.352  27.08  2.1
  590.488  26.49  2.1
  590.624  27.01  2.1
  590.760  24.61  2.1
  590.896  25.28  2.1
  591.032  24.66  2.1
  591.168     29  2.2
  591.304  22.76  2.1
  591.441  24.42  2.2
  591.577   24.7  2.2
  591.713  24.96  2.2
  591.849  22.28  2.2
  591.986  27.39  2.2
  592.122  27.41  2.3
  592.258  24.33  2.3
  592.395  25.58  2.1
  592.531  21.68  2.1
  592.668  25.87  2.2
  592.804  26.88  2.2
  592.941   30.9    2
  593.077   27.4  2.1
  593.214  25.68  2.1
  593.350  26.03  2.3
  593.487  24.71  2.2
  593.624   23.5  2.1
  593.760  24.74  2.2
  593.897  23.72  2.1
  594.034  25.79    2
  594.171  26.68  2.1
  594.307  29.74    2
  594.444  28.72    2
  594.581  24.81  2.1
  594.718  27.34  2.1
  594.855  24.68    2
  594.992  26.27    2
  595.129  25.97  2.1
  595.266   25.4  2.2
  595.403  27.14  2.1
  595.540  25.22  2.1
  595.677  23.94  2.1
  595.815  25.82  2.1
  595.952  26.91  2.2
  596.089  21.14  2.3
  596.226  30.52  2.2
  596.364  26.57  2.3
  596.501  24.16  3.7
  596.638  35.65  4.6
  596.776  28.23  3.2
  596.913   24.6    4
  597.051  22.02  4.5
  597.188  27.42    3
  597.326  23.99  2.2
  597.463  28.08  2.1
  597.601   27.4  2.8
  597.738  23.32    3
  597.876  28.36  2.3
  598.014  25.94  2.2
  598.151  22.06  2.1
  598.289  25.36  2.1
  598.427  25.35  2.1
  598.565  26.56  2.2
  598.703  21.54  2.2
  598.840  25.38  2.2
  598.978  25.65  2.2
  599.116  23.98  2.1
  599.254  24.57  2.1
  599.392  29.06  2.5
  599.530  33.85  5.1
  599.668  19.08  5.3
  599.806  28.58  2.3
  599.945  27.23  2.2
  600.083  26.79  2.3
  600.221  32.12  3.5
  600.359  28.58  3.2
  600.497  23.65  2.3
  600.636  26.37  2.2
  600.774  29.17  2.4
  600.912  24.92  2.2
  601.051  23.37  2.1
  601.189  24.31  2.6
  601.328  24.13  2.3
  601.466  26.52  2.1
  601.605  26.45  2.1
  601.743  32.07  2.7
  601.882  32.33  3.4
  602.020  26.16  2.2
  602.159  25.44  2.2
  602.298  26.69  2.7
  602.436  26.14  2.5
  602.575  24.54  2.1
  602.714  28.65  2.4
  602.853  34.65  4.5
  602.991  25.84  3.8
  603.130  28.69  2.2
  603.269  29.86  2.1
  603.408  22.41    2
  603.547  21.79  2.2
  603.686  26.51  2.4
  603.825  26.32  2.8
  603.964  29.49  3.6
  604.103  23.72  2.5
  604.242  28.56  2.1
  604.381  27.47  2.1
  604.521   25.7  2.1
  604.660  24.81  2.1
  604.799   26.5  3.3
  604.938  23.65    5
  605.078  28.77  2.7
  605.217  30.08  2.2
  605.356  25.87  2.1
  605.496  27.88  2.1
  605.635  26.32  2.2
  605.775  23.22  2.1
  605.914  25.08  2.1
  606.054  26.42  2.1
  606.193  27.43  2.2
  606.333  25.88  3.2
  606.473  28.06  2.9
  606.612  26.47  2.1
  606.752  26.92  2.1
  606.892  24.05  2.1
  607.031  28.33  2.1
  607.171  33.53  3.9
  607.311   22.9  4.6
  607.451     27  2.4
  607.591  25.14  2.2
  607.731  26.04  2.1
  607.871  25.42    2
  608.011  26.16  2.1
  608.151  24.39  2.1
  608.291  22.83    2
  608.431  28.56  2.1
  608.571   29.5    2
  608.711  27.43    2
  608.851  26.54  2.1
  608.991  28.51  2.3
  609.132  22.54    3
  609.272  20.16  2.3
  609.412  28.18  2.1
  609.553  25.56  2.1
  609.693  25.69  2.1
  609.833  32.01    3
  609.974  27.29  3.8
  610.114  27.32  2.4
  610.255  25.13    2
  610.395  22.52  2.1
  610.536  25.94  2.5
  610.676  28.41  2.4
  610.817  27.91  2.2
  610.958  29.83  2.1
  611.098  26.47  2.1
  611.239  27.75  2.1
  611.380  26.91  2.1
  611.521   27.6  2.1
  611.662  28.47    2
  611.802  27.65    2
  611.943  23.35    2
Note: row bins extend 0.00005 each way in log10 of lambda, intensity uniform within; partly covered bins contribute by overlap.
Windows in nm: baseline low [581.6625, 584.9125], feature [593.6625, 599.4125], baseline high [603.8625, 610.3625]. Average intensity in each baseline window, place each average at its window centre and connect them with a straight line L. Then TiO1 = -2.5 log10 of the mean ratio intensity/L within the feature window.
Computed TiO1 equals 0.03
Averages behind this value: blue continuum 26.9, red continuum 26.5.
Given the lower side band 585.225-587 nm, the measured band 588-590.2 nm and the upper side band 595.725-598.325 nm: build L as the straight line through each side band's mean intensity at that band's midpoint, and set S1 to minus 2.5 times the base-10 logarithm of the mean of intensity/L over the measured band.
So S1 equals 0.107 mag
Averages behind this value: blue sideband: 24.7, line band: 22.7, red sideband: 26.2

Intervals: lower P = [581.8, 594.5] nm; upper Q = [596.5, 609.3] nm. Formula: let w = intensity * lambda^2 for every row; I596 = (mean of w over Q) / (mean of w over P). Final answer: 1.1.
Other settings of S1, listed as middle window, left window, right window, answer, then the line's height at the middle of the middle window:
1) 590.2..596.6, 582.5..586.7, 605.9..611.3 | 0.02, 26.4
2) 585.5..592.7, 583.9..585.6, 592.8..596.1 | 0.06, 26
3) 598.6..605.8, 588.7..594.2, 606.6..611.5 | -0.04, 25.7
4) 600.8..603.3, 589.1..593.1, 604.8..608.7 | -0.05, 25.9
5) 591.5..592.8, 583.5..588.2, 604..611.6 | 0.05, 26.1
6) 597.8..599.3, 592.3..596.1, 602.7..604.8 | 0.06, 26.3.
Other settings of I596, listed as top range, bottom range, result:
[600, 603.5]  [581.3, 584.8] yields 1.08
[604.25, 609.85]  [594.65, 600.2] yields 1.04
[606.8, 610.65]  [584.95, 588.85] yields 1.11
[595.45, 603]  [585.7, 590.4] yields 1.13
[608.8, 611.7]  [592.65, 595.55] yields 1.07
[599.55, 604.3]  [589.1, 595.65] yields 1.11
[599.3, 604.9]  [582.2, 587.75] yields 1.08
